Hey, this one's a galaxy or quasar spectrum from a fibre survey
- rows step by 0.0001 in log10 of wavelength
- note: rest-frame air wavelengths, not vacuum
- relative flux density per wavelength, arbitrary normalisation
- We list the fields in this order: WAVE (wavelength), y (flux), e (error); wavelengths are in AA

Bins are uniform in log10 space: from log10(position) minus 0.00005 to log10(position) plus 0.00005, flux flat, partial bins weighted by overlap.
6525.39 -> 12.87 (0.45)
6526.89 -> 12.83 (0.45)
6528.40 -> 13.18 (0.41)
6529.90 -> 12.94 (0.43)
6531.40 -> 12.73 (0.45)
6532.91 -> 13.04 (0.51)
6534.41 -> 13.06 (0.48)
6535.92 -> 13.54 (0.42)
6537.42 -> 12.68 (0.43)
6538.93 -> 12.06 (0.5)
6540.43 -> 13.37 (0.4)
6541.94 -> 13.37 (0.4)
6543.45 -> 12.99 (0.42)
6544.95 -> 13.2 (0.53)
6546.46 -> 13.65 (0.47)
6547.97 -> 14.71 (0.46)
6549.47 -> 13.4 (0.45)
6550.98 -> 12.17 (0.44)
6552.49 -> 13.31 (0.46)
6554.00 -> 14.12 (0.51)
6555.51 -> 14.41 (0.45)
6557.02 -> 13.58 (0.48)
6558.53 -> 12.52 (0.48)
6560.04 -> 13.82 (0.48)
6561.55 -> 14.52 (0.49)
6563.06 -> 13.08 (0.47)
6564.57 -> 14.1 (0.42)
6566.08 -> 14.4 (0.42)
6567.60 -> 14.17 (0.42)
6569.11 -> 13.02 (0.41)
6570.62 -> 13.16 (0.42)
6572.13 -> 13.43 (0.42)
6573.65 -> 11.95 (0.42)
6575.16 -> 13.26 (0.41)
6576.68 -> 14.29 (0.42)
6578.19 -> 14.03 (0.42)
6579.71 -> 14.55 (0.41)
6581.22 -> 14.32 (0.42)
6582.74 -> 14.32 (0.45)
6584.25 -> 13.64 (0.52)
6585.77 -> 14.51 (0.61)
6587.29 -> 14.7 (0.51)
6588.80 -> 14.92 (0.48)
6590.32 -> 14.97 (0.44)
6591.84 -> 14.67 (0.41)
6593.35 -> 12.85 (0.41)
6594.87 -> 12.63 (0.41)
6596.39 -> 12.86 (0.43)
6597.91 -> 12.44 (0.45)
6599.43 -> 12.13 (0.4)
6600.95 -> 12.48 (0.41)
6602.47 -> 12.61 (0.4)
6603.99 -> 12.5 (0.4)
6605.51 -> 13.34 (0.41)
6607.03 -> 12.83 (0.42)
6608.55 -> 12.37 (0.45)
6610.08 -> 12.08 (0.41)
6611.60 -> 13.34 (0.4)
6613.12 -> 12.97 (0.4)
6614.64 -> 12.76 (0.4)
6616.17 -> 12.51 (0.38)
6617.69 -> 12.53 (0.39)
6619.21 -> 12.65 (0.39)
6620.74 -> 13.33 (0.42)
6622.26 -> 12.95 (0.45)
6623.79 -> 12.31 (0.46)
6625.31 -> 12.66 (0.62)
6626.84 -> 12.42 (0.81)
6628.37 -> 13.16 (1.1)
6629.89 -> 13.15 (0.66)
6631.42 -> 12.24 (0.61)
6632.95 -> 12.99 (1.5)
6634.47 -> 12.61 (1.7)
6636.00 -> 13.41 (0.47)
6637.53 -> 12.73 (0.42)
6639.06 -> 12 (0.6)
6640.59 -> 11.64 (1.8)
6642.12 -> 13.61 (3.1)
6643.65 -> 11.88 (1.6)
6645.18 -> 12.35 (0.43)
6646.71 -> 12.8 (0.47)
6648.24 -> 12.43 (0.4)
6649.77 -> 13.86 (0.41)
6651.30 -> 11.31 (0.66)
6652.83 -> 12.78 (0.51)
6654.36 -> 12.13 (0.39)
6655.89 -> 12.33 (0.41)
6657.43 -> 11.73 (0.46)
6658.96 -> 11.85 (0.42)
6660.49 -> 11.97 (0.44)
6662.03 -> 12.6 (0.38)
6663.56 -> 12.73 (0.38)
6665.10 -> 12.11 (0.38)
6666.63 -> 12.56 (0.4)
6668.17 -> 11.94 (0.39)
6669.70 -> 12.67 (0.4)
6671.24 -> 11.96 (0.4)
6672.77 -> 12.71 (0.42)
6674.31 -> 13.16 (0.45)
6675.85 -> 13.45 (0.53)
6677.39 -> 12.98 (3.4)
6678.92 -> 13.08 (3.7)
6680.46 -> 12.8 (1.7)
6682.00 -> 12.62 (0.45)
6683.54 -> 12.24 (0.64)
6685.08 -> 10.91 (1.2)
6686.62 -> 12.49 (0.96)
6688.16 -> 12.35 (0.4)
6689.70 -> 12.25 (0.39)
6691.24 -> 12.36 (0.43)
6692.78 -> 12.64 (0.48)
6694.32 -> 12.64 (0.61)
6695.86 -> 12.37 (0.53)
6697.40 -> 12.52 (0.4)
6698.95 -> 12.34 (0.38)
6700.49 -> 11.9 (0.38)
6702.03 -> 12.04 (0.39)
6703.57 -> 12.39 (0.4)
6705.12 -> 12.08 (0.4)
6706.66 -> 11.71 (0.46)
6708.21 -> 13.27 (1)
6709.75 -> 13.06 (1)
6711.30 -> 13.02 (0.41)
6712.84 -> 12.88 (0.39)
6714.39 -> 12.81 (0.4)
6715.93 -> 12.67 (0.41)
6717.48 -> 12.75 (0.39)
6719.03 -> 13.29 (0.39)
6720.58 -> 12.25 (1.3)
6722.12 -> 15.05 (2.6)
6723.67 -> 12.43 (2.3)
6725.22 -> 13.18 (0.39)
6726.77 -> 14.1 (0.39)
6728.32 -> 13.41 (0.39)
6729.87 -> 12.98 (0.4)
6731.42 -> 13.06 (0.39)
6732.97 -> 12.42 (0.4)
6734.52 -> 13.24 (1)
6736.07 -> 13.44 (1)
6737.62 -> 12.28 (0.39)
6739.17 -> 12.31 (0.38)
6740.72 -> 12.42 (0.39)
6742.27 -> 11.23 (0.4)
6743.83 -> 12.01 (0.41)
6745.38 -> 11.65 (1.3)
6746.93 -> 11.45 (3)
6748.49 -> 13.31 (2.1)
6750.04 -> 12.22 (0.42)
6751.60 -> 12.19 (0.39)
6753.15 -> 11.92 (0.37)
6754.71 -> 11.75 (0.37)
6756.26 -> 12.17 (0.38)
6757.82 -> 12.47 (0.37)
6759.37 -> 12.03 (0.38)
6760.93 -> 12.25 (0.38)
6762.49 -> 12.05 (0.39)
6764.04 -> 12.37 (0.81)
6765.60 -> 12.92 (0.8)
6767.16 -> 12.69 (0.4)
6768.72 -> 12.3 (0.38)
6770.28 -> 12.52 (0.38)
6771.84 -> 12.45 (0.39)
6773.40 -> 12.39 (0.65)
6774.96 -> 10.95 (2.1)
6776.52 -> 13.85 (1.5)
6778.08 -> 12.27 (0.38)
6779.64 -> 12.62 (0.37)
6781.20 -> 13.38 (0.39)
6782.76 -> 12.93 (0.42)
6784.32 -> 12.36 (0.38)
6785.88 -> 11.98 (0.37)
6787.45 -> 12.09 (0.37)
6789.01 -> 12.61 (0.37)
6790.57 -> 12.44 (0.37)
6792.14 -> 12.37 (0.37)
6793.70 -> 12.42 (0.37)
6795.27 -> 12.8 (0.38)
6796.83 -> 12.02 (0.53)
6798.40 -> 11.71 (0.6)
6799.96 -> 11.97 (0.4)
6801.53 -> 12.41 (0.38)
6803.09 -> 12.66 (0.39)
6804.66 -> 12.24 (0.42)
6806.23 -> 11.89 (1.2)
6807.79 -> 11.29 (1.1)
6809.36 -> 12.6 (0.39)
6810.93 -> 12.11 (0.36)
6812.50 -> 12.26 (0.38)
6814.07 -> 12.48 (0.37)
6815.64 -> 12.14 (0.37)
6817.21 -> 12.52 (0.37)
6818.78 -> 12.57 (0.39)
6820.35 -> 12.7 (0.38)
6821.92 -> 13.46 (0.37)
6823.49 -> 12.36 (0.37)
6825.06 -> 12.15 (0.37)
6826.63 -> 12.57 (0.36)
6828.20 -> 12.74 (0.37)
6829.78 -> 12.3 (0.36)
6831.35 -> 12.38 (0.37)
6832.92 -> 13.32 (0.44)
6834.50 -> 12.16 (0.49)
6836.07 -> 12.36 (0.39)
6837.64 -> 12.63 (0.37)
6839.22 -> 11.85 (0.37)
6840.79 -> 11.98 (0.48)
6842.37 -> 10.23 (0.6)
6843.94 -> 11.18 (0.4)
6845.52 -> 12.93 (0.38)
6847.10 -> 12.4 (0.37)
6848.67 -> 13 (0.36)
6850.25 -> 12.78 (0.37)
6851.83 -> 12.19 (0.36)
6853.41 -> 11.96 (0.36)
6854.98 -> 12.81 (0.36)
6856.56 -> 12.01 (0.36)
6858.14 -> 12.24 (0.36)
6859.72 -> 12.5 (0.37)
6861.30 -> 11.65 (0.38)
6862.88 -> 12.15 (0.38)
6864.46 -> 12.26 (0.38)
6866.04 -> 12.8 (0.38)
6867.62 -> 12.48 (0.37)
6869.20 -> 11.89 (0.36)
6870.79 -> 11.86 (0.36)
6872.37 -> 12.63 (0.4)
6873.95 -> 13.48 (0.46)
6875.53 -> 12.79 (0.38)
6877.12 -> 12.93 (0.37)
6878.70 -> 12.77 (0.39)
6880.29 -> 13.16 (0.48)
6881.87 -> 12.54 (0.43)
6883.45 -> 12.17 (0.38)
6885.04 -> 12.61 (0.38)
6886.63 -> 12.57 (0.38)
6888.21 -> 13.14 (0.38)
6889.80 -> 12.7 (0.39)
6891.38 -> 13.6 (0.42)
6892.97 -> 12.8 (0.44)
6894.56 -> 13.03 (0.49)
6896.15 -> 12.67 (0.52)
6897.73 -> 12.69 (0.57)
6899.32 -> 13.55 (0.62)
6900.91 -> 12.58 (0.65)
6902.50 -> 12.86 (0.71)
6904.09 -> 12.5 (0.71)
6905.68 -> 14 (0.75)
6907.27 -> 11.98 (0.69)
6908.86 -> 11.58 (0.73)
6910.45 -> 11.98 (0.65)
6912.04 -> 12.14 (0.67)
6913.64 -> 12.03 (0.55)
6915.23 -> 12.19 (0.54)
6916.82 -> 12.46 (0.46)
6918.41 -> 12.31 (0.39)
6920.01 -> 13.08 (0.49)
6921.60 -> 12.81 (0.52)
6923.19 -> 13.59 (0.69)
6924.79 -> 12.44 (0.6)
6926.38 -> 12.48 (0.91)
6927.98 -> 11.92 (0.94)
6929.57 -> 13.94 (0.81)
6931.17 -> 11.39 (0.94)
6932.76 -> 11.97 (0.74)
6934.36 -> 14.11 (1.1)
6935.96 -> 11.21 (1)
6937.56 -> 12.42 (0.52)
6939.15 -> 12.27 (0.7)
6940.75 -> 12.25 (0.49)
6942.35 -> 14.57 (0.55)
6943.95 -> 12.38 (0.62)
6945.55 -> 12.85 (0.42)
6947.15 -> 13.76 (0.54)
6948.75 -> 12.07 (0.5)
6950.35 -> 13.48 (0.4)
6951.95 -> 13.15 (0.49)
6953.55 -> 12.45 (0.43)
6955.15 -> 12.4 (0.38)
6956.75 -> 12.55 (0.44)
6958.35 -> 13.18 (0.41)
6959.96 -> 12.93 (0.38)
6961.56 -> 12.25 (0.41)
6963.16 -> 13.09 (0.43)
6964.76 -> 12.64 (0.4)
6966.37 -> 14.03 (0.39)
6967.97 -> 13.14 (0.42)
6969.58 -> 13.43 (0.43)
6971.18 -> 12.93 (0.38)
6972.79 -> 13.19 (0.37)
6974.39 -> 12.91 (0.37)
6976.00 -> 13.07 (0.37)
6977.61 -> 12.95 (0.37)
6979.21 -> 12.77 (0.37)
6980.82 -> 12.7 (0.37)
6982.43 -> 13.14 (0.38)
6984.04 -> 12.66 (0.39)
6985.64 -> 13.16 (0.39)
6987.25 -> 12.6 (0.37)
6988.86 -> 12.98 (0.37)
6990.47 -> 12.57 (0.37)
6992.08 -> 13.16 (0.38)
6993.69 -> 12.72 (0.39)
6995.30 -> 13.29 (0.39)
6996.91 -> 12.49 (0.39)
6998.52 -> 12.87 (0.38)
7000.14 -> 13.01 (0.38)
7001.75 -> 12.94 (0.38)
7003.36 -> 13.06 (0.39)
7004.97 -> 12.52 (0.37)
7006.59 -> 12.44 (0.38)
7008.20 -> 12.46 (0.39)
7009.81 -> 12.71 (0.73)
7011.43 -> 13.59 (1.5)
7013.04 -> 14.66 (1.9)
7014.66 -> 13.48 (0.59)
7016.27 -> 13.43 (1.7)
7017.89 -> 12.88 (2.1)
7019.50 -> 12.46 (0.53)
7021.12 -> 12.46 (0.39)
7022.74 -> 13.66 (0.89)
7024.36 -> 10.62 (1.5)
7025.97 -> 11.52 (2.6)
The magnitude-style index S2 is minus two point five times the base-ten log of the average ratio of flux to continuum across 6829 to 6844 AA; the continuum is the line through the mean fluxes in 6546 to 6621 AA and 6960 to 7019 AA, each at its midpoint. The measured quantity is 0.09 mag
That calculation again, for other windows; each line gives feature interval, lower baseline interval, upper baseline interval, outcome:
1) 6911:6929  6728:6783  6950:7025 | 0.02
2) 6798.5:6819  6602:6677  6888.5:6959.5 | 0.04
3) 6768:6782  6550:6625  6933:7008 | 0.05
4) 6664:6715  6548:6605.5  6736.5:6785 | 0.03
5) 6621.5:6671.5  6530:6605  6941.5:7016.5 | 0.08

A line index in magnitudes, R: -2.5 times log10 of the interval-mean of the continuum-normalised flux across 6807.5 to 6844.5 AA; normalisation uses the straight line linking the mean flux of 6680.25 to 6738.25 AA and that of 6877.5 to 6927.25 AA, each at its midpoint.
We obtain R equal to 0.03 mag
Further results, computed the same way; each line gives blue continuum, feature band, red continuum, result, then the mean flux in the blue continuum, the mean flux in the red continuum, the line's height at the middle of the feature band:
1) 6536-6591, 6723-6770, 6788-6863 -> 0.021 mag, 13.7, 12.3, 12.7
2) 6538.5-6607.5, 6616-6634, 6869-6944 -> 0.053 mag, 13.5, 12.7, 13.4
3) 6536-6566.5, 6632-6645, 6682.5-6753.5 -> 0.034 mag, 13.5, 12.6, 13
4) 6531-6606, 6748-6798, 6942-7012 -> 0.068 mag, 13.5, 12.9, 13.2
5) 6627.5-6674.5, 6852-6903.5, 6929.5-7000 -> 0.012 mag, 12.5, 12.9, 12.8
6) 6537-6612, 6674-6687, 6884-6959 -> 0.050 mag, 13.4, 12.7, 13.2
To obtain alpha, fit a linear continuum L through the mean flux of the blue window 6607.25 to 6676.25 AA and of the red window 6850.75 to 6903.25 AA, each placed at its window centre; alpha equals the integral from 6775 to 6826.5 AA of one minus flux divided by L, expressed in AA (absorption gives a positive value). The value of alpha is 0.8 AA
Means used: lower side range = 12.6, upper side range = 12.6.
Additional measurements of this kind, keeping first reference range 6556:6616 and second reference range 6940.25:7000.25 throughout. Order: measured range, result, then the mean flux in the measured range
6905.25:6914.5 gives 0.6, 12.2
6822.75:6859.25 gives 2.3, 12.3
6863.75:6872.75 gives 0.5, 12.3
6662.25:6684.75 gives 1.2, 12.6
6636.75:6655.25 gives 1.2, 12.5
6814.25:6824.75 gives 0.4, 12.6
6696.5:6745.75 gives 2.1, 12.7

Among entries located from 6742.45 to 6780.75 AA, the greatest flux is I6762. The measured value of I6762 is 13.85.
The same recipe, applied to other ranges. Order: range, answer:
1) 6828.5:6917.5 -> 14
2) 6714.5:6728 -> 15.05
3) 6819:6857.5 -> 13.46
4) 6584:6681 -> 14.97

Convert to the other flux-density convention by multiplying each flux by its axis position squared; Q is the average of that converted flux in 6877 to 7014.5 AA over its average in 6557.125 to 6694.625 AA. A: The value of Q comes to 1.1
